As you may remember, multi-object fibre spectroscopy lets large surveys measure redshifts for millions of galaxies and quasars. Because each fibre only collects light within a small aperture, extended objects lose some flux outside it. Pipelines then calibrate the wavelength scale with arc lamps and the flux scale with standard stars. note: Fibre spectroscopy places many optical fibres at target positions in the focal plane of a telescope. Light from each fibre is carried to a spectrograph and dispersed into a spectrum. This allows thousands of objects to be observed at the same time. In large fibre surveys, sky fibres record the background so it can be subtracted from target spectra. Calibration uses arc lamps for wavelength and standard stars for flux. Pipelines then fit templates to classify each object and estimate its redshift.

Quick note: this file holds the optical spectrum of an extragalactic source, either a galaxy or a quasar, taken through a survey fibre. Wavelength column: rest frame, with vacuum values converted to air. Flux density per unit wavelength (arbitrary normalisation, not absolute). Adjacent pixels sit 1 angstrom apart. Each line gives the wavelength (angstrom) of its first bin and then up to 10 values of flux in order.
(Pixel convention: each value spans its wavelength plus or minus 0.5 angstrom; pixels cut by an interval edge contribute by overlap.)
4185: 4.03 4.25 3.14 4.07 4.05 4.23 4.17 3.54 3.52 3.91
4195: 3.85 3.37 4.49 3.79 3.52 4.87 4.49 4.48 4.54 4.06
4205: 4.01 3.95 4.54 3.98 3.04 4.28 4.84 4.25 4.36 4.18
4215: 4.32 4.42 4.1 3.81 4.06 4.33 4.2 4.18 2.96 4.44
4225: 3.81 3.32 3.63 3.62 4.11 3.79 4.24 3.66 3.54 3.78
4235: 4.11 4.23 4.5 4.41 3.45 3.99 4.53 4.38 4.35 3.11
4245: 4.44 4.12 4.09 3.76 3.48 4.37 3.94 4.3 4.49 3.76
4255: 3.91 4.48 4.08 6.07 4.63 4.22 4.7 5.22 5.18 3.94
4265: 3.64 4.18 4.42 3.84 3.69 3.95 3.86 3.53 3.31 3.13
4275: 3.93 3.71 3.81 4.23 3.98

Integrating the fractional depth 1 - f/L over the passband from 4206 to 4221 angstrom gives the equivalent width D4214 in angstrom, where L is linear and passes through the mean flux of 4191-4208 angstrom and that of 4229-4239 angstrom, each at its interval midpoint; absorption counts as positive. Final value -0.5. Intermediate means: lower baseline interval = 4.06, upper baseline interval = 4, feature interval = 4.17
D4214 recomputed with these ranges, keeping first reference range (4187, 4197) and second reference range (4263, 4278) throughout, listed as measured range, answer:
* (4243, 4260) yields -1.5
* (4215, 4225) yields -0.5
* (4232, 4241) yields -0.4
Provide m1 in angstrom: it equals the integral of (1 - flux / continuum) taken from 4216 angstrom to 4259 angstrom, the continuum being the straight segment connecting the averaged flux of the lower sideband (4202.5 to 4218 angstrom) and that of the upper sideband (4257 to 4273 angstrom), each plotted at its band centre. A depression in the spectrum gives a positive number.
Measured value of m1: 1.84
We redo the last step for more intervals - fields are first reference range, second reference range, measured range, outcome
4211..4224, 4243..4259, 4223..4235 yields 1.05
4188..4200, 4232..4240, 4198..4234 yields -0.93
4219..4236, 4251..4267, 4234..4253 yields 0.31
